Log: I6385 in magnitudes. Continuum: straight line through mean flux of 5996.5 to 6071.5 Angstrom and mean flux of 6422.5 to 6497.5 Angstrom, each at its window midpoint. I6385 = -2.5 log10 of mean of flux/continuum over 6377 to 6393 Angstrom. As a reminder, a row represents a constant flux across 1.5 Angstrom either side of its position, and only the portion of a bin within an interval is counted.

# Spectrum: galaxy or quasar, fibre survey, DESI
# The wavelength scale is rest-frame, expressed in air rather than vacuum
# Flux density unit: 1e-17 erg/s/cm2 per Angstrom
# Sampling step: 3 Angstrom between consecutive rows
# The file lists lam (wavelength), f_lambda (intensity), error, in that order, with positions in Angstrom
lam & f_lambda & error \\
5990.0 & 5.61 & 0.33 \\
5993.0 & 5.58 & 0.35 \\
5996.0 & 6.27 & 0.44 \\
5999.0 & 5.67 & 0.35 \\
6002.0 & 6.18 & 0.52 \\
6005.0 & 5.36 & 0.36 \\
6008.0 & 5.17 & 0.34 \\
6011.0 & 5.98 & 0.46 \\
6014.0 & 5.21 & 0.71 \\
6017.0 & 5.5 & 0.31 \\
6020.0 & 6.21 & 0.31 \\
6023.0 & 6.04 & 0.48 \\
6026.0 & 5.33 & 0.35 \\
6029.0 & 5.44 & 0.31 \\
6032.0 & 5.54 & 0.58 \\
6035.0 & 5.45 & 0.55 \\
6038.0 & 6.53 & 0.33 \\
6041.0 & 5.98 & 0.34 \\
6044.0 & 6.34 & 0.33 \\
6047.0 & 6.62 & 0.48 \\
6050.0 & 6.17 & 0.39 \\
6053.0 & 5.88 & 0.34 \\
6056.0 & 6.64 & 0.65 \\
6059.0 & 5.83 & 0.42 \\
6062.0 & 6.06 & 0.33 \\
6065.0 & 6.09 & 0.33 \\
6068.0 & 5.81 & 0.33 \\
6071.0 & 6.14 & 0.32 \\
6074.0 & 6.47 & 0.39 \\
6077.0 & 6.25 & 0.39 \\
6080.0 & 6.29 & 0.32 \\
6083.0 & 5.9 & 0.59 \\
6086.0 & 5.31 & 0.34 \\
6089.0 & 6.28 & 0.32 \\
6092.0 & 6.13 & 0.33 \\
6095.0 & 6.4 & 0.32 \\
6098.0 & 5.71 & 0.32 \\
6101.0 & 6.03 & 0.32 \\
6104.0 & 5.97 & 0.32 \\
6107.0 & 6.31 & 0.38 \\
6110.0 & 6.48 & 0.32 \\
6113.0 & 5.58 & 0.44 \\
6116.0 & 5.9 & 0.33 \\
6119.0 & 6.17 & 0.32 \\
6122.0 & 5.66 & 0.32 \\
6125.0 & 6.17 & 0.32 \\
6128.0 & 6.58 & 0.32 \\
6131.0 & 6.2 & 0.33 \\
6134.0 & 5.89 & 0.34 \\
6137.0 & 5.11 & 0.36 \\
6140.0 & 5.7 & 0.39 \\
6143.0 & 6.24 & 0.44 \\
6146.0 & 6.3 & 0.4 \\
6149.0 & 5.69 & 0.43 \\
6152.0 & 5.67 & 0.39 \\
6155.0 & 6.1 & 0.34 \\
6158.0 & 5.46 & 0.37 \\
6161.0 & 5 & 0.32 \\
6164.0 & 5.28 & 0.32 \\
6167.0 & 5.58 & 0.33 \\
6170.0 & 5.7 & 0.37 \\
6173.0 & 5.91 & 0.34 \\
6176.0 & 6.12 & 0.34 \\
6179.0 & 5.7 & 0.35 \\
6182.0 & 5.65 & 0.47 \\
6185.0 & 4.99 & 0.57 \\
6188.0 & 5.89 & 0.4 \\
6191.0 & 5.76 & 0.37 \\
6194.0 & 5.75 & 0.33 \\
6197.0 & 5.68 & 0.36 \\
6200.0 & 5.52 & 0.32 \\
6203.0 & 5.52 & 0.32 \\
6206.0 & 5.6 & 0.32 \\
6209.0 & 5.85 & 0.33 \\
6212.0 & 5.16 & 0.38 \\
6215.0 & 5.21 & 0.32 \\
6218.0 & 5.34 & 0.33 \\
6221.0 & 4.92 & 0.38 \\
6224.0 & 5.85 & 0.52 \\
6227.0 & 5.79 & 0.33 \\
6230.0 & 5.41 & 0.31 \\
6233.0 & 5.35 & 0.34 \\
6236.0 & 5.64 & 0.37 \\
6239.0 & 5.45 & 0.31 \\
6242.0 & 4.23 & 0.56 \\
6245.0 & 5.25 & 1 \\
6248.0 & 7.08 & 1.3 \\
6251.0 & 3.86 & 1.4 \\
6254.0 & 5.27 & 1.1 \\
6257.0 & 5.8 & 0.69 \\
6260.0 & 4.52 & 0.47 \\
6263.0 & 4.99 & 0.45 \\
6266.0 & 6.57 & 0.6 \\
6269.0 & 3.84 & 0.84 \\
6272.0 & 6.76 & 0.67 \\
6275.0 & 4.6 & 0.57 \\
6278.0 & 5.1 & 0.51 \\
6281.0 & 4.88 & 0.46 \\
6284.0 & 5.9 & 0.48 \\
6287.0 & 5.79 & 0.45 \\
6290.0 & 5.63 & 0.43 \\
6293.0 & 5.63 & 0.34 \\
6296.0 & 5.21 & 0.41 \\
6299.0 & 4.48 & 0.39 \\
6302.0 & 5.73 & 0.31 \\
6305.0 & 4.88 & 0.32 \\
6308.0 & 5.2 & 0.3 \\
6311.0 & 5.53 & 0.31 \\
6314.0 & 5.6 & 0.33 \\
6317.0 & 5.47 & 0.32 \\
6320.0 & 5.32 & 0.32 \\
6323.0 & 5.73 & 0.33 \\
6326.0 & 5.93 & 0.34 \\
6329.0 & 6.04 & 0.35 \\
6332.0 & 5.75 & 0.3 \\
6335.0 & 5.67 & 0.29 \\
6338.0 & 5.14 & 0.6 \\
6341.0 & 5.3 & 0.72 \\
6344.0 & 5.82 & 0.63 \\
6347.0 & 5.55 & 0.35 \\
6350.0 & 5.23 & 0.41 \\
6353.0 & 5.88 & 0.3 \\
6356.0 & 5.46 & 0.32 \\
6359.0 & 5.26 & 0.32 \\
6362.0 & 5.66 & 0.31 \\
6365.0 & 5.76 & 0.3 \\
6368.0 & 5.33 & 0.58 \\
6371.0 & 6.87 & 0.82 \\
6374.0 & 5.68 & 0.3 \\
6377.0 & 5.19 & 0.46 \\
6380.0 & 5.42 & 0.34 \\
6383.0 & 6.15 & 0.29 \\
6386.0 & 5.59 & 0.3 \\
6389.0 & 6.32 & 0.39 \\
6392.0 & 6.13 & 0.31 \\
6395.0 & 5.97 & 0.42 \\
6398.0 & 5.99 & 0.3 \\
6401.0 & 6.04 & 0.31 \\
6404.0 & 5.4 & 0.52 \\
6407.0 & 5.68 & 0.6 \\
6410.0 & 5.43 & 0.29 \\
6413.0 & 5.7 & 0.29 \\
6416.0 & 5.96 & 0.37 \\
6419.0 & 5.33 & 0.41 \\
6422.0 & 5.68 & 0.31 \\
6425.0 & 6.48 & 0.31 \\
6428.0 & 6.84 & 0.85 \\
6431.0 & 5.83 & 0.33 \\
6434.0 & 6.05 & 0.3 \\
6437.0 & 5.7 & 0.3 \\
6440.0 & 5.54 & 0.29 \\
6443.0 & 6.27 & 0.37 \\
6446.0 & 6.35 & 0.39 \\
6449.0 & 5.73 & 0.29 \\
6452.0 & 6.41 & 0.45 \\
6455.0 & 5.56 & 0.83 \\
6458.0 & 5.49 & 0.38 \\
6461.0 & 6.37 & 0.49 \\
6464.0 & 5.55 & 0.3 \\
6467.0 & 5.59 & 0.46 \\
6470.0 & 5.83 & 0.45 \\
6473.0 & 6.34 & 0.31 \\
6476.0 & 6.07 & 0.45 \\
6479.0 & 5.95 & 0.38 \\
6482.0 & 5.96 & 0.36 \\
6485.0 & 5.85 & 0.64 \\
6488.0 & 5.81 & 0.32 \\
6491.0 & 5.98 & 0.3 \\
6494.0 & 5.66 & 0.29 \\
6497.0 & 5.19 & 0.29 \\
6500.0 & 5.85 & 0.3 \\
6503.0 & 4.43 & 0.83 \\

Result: 0.02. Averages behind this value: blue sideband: 5.89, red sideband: 5.94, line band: 5.85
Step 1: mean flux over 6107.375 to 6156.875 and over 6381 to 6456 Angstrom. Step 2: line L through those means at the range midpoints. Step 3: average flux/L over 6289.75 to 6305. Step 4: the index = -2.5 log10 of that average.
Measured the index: 0.131 mag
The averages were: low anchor 5.97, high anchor 5.92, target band 5.27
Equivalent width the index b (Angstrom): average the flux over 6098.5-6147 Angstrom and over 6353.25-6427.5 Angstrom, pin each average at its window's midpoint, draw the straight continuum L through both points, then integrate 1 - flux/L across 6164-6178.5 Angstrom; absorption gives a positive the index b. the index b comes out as 0.50 Angstrom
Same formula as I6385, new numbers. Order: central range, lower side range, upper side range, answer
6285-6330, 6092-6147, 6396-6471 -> 0.09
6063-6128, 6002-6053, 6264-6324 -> -0.07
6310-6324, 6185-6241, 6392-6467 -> 0.03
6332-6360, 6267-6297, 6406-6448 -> 0.02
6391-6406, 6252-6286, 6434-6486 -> -0.03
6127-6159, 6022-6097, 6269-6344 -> -0.01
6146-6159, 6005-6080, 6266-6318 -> -0.02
